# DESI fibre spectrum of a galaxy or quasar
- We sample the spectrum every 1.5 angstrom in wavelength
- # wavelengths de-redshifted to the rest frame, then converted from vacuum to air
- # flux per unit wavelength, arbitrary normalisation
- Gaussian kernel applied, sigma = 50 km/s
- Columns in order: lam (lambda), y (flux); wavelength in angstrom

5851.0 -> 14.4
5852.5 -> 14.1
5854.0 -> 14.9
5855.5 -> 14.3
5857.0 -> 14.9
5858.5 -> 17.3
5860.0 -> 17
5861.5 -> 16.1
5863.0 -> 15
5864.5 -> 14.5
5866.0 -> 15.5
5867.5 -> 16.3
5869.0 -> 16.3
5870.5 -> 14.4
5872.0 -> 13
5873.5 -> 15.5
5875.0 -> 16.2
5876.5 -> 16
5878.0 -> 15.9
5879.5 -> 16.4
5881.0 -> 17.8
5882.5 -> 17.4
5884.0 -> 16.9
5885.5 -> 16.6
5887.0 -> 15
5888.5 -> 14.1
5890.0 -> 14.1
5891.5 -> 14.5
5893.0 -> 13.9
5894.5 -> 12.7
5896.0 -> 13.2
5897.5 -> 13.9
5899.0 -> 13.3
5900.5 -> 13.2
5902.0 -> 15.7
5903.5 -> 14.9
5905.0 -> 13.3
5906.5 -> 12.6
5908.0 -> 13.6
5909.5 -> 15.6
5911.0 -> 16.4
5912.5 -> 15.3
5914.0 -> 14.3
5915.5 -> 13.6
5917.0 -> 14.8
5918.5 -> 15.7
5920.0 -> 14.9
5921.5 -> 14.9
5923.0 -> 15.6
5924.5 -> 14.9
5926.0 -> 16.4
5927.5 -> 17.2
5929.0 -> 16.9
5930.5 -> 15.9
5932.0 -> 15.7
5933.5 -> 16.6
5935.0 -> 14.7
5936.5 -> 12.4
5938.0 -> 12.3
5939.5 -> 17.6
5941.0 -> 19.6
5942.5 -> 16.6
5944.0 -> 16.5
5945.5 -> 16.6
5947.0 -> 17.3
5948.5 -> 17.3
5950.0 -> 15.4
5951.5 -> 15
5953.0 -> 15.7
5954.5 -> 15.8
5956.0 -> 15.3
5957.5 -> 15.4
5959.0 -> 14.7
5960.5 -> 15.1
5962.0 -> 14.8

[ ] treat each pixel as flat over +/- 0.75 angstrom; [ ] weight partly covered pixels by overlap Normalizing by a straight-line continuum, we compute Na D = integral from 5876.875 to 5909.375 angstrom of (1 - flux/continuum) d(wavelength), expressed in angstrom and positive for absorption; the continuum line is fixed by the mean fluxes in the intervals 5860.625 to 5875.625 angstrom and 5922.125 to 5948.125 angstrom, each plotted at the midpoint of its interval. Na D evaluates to 1.7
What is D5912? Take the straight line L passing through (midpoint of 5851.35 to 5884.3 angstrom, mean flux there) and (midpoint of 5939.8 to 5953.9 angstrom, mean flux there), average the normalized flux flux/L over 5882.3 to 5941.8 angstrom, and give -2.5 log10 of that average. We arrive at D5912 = 0.09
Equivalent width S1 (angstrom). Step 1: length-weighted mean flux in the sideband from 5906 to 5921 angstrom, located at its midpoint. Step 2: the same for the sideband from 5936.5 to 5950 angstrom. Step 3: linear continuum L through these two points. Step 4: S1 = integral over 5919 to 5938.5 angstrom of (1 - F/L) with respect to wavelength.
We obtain 0.3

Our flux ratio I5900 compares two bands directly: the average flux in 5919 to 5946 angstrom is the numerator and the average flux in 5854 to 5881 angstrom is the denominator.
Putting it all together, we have 1.01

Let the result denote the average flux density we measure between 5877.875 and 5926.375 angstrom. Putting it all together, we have 14.9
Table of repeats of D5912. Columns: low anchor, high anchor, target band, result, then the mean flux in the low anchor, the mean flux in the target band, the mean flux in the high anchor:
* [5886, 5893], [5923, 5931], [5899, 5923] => 0.06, 14.4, 14.6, 16.2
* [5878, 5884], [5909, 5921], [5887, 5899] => 0.18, 17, 13.8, 15.1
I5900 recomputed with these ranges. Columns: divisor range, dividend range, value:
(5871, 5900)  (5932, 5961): 1.05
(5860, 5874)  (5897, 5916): 0.94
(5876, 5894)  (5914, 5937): 0.98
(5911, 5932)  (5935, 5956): 1.03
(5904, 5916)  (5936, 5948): 1.13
